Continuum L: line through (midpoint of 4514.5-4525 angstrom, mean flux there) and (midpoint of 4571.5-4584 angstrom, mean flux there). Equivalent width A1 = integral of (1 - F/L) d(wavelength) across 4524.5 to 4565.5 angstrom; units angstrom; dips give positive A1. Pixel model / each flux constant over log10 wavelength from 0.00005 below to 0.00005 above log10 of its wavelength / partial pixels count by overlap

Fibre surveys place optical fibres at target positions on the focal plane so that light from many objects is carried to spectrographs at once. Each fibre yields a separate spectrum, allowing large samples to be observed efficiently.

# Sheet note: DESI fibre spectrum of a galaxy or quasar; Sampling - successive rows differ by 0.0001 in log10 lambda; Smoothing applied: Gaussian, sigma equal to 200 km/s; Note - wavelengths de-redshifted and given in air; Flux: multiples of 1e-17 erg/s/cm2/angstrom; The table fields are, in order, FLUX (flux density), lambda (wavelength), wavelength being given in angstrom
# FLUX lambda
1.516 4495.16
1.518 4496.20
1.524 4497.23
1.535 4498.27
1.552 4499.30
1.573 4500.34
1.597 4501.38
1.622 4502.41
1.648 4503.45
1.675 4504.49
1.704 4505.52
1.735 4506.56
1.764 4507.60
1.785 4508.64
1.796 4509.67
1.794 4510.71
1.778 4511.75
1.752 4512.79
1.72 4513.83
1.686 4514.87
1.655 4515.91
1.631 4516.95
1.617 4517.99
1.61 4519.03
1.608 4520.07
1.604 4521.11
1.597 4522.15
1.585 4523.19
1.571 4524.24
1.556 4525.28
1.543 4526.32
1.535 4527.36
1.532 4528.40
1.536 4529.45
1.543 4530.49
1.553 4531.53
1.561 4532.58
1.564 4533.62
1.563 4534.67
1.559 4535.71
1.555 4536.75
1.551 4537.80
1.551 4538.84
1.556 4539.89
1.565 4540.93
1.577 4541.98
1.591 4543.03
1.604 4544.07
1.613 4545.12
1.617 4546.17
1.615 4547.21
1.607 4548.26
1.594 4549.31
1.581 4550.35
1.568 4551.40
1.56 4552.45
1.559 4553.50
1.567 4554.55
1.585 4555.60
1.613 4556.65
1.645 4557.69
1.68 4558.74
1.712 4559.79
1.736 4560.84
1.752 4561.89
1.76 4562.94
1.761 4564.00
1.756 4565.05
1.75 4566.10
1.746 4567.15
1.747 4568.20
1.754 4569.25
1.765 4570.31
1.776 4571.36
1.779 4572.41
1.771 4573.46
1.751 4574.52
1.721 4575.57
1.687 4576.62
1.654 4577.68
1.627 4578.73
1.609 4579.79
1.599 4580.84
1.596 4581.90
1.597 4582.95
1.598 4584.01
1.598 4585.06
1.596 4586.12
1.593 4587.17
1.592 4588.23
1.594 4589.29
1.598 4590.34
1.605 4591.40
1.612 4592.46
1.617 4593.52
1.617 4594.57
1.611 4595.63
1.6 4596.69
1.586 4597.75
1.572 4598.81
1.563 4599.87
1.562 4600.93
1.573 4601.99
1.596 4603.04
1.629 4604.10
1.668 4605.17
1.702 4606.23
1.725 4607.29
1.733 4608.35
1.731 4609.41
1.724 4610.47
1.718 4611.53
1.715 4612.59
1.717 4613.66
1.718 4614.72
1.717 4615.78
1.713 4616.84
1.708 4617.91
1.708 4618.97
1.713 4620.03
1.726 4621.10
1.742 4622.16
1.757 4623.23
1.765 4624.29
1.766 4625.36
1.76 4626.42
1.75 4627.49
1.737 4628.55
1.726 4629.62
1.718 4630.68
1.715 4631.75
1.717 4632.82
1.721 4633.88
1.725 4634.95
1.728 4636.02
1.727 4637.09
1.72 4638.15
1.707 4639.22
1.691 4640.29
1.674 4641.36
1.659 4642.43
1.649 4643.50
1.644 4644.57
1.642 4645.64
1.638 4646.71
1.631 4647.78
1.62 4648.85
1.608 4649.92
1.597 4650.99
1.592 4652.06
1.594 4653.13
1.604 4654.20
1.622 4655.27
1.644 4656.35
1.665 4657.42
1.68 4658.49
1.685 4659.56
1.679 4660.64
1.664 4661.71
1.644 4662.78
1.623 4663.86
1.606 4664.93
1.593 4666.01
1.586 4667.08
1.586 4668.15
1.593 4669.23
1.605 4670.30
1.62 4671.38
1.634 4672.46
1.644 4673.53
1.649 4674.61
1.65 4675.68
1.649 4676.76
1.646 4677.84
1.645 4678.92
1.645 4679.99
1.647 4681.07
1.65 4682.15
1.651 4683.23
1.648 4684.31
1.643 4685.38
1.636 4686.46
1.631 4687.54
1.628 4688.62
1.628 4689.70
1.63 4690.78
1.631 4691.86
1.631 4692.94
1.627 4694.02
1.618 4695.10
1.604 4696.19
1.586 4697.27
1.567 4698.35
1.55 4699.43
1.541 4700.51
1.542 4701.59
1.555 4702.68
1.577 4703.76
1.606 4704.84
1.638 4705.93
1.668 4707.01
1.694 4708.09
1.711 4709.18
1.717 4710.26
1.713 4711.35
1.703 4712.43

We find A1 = 0.94 angstrom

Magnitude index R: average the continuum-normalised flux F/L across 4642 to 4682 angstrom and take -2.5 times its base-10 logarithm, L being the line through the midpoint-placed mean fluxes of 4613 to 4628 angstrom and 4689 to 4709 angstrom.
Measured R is 0.02 mag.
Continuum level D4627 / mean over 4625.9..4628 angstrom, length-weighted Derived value 1.75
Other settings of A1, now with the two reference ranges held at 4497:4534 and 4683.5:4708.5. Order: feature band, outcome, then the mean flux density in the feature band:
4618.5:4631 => -0.9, 1.74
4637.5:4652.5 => -0.3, 1.65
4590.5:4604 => 0.2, 1.59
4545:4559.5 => 0.2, 1.6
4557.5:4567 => -0.6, 1.73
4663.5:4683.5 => -0.2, 1.63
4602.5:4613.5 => -0.5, 1.69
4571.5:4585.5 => -0.3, 1.66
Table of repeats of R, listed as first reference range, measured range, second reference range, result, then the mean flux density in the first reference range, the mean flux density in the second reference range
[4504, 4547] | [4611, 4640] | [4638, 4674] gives -0.06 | 1.62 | 1.64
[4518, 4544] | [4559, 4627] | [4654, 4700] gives -0.06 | 1.57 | 1.63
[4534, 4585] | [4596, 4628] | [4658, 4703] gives -0.03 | 1.65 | 1.62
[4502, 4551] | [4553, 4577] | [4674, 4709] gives -0.06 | 1.62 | 1.62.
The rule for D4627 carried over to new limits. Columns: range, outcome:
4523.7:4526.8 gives 1.55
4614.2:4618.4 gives 1.71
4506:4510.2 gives 1.77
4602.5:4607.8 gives 1.66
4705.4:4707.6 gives 1.66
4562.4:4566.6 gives 1.75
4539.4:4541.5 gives 1.56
